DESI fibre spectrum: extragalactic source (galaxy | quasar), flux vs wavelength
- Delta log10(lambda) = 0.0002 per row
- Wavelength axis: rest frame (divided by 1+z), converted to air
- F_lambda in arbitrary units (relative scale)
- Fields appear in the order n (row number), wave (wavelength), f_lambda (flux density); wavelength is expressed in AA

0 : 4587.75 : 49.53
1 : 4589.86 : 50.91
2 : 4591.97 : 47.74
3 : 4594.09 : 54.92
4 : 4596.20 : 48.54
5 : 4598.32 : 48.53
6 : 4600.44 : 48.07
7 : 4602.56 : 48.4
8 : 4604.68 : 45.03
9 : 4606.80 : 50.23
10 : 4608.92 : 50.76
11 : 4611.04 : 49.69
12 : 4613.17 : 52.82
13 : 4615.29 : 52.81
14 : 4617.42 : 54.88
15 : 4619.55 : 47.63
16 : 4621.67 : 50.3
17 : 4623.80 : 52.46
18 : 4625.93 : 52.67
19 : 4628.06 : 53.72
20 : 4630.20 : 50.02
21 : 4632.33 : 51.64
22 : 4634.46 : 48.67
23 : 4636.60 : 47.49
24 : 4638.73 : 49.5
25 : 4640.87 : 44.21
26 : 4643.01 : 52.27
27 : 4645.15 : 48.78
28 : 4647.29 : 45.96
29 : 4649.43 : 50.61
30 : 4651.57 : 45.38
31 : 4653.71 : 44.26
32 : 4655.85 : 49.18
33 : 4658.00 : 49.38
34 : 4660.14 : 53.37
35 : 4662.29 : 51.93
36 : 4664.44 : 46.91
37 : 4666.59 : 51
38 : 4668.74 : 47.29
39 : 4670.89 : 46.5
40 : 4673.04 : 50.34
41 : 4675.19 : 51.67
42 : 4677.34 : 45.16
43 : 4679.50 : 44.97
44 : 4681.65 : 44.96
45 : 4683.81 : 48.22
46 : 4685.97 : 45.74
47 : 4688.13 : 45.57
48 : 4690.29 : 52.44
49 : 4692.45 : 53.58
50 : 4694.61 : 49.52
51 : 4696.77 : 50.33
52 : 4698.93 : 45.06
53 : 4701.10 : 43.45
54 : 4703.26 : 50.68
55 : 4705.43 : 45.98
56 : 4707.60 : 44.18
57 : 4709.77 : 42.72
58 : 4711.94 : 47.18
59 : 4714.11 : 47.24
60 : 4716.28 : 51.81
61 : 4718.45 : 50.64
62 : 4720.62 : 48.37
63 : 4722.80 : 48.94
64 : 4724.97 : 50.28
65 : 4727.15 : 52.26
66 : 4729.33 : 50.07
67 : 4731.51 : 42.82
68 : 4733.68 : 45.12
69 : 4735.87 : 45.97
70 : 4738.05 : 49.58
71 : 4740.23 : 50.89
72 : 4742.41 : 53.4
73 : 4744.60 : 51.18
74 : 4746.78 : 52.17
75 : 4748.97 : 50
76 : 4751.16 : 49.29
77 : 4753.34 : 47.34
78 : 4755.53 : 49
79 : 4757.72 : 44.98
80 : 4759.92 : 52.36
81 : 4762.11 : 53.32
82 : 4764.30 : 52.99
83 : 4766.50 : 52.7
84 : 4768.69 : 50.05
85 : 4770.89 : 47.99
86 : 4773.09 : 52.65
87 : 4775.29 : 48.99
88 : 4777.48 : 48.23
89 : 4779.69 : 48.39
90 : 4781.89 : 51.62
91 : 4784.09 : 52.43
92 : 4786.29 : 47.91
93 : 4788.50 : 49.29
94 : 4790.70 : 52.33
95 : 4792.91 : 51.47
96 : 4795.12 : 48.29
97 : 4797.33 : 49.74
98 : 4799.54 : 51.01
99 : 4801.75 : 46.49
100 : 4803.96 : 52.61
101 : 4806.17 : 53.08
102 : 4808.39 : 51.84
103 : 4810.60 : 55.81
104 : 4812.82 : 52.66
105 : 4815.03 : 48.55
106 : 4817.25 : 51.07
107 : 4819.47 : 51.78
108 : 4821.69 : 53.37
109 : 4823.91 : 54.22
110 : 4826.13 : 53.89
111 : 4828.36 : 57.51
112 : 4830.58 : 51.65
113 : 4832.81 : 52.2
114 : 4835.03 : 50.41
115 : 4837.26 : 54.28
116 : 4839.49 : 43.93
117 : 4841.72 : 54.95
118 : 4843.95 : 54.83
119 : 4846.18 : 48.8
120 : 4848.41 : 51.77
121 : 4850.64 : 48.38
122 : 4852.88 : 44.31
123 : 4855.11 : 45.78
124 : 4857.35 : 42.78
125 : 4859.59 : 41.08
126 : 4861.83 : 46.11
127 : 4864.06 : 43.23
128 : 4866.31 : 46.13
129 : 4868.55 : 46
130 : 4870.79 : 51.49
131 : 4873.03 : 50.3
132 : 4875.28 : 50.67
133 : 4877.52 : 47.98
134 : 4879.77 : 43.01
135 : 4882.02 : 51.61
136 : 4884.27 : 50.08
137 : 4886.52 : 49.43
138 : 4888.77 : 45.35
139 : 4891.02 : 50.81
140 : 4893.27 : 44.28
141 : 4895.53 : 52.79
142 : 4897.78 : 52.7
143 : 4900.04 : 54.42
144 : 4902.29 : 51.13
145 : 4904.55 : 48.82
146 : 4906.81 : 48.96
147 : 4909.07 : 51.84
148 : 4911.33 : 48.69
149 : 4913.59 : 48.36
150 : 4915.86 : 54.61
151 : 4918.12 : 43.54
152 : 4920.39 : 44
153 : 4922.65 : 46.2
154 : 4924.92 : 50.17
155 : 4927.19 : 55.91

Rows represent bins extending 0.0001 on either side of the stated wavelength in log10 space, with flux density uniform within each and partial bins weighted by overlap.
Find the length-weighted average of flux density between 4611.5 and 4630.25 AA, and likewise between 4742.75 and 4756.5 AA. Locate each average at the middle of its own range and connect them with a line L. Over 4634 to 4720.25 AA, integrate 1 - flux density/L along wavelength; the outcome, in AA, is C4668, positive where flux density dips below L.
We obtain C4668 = 5.1 AA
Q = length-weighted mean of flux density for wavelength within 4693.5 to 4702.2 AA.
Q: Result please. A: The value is 47.2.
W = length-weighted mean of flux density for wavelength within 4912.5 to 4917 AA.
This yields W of 51.5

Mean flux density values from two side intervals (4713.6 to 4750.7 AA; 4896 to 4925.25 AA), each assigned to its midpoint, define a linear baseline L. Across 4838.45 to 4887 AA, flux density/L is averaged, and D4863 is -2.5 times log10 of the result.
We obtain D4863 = 0.04 mag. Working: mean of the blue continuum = 49.5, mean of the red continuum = 49.6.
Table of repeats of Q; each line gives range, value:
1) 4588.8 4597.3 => 50.6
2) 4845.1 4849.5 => 50.3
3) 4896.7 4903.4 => 52.8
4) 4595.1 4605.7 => 47.8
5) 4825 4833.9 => 53.8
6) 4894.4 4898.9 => 52.8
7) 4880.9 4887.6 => 50.4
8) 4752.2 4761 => 48.4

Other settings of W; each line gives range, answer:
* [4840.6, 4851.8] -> 51.7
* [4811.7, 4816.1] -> 50.7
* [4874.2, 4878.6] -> 49.4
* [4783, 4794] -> 50.7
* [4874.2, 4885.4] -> 48.7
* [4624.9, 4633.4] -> 52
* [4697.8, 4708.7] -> 45.9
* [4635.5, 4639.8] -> 48.5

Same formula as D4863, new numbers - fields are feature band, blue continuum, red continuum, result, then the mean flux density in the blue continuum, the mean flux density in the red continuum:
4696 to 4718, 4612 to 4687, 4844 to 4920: 0.047 mag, 49.2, 48.4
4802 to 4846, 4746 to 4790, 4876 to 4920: -0.055 mag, 50.1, 49.3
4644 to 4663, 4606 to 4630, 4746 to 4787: 0.054 mag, 51.6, 50.1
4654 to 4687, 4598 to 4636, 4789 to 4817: 0.051 mag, 50.5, 51.1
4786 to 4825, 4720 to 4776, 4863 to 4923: -0.041 mag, 49.7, 48.8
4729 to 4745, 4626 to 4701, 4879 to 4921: 0.009 mag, 48.7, 49.3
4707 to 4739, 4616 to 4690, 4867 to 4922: 0.026 mag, 48.9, 49.2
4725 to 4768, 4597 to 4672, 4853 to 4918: -0.017 mag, 49.5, 48.4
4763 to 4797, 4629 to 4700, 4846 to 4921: -0.043 mag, 48.6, 48.2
